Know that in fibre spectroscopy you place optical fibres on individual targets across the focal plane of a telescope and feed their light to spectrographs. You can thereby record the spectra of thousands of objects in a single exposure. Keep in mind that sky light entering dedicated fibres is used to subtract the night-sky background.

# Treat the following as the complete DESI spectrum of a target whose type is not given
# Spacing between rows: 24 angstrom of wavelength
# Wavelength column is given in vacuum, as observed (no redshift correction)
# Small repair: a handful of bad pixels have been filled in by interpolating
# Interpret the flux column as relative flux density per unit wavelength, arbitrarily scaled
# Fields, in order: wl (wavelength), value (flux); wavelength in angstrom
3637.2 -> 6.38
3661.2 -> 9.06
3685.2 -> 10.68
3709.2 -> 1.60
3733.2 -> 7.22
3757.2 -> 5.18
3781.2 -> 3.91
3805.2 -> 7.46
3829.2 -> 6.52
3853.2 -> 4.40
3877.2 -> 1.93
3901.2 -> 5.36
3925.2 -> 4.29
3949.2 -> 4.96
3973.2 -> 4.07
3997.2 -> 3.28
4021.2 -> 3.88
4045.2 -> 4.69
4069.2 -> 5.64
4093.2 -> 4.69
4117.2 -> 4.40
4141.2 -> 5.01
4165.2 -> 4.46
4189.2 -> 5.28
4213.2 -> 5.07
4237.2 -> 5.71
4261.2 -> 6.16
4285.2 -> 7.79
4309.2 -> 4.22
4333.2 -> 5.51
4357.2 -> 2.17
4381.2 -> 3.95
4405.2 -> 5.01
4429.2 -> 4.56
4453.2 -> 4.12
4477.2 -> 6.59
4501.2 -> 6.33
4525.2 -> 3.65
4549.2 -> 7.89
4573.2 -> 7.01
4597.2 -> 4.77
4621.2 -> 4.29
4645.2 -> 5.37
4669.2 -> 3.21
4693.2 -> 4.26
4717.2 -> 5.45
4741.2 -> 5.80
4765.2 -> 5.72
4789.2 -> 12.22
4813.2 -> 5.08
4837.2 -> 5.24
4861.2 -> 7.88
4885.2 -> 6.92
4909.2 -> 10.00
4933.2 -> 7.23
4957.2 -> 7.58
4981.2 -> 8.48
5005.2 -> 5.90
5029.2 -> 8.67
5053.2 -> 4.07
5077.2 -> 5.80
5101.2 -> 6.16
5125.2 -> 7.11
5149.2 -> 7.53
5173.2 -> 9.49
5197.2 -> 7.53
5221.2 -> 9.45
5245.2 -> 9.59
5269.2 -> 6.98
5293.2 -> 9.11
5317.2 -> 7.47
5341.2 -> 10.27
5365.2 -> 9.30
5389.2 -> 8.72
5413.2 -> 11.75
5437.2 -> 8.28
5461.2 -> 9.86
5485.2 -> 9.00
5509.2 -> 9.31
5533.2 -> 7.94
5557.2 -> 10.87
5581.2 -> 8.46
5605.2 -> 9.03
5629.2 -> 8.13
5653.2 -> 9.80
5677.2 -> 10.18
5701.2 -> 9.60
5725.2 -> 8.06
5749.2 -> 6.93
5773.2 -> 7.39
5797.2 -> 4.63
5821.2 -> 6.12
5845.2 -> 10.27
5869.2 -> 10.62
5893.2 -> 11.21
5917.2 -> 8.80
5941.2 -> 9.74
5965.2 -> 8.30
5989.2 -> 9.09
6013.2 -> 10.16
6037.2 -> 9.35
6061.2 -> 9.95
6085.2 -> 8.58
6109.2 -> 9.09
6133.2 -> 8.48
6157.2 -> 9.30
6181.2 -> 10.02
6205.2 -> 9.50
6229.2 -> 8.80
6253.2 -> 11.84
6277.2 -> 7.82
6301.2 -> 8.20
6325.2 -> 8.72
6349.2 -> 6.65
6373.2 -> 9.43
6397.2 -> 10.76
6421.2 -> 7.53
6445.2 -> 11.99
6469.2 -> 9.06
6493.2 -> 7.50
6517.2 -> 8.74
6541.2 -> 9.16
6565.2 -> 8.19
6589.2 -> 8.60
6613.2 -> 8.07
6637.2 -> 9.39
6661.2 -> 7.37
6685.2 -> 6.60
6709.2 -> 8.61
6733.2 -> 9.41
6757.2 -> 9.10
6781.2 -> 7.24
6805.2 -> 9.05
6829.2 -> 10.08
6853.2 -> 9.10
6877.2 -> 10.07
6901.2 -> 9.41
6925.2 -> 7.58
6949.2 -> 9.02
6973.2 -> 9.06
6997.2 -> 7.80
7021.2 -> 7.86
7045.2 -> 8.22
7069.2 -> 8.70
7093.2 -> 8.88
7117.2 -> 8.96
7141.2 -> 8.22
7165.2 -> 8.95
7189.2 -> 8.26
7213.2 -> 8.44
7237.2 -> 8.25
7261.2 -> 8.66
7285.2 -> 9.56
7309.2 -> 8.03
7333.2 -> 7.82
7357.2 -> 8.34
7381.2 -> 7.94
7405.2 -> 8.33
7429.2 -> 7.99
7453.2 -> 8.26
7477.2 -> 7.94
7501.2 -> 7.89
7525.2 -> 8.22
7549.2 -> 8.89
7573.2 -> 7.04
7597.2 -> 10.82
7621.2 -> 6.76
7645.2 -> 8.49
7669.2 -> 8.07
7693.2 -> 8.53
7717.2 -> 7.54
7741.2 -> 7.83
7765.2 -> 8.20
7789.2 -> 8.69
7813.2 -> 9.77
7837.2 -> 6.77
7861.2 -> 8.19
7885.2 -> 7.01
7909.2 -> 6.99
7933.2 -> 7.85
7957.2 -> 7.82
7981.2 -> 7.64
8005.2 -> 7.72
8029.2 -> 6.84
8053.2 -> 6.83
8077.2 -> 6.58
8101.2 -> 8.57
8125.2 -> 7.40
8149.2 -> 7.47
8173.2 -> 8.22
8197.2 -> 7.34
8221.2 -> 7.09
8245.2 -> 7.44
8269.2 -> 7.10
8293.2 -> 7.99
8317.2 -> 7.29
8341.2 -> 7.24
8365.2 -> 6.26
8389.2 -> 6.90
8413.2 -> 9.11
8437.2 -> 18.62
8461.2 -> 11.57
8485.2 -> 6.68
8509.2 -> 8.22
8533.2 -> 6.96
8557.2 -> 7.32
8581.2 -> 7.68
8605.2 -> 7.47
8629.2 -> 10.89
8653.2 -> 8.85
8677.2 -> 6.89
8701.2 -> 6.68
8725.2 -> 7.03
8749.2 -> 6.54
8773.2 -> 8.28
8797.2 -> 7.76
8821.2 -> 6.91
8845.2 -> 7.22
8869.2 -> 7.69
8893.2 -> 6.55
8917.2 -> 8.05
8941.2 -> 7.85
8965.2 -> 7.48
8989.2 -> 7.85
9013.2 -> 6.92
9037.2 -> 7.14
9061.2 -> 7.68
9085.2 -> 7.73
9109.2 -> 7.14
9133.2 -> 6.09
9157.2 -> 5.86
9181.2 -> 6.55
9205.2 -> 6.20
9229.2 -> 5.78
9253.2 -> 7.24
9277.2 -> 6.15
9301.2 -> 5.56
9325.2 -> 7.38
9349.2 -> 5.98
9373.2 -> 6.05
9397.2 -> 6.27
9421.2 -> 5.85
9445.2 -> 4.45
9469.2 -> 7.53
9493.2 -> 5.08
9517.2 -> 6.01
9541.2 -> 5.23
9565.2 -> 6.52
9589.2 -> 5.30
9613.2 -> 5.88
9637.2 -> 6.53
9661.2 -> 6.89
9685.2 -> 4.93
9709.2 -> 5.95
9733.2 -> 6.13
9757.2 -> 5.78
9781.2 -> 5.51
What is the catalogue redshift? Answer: 0.285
